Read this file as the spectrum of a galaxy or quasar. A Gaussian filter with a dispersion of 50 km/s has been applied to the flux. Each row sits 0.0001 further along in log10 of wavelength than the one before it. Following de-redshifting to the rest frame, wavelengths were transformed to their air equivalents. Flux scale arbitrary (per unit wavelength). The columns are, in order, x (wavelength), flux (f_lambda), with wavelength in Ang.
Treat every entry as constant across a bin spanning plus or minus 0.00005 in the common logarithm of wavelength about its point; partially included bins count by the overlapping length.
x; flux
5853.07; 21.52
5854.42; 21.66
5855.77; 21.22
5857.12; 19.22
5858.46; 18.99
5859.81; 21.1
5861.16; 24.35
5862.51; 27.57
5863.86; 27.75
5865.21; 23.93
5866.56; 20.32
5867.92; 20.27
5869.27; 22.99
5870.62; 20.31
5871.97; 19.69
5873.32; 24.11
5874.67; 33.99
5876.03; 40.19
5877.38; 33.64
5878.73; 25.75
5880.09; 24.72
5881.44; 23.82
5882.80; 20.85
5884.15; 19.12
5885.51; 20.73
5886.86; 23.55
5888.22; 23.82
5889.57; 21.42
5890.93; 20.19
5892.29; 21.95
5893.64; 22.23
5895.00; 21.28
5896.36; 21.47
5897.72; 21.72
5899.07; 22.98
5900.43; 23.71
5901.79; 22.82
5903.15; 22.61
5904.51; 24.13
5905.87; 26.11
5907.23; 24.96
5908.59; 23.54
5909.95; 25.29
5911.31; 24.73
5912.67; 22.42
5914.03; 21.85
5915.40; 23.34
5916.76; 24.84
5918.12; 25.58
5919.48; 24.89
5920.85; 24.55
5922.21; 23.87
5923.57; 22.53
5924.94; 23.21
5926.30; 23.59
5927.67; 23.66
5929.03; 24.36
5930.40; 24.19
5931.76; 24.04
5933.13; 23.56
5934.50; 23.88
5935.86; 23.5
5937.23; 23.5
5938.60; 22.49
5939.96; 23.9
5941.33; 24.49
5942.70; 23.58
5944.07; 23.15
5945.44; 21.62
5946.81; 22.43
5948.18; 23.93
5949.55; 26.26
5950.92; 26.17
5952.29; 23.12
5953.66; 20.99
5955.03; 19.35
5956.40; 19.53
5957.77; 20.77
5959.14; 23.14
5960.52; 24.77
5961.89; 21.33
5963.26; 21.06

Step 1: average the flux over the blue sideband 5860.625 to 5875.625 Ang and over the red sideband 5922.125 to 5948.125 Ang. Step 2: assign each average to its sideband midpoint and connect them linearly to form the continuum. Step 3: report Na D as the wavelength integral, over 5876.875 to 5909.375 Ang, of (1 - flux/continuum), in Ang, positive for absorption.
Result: 1.2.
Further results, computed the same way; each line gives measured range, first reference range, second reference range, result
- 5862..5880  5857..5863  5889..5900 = -3.23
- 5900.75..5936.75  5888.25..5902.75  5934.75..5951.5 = -1.63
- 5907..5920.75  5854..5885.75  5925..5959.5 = -0.36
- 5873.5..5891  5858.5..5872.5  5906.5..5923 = -1.90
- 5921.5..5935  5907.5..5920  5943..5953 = 0.15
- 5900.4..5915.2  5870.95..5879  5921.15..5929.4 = 1.02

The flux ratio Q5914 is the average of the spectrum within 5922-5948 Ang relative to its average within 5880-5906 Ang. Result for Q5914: 1.05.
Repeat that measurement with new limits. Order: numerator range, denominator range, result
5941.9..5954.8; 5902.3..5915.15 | 0.98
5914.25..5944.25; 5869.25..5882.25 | 0.88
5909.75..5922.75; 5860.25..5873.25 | 1.05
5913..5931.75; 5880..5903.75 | 1.08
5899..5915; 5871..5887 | 0.92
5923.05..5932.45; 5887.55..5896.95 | 1.09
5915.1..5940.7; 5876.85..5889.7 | 1.01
